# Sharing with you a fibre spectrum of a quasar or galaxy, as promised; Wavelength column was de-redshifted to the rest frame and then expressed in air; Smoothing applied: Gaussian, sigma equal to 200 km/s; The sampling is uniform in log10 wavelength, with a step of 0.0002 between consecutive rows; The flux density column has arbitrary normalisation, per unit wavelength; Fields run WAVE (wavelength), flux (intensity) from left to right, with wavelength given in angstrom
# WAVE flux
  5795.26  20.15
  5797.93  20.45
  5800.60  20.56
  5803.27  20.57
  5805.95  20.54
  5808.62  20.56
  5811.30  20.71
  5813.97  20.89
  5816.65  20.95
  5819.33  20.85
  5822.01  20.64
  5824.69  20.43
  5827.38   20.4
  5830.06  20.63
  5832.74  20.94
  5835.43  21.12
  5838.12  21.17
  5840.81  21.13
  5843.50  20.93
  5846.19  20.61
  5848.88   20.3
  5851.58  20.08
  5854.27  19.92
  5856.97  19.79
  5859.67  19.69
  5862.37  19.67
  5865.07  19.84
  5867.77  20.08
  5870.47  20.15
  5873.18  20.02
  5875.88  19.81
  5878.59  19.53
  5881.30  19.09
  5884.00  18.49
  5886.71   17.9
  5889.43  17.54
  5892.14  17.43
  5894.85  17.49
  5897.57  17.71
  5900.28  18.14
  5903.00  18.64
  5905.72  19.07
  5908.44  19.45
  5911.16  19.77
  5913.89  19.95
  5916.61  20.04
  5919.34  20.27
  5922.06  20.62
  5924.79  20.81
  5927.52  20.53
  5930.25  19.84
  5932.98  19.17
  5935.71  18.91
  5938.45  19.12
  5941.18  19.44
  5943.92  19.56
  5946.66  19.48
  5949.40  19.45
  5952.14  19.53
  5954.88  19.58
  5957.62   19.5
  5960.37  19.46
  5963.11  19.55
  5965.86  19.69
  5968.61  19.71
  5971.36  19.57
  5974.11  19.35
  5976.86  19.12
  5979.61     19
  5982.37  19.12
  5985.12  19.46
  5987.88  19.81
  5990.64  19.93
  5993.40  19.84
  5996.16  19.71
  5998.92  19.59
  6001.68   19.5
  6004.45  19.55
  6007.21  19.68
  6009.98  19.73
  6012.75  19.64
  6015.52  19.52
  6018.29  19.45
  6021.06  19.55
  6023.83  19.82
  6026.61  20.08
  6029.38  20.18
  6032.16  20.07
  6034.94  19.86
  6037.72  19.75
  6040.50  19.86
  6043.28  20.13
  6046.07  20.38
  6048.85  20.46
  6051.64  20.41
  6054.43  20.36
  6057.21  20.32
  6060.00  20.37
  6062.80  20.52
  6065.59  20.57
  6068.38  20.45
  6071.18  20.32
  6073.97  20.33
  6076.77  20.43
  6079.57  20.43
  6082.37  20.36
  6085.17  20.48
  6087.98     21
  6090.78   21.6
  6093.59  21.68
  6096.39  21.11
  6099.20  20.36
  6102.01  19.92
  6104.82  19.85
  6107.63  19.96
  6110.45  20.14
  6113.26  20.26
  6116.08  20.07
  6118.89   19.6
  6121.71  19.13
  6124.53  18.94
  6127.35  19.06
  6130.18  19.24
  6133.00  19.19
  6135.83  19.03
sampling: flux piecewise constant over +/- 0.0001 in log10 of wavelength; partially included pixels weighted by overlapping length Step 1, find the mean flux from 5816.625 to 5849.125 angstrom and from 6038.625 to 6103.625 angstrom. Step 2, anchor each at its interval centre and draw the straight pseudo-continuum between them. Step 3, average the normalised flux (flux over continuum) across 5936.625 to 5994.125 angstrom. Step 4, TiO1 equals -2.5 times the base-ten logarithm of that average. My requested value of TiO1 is 0.06 mag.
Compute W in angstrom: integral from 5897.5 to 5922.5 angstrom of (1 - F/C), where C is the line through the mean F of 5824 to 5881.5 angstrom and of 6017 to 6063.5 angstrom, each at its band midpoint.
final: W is 1.0 angstrom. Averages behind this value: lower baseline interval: 20.3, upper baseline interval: 20.1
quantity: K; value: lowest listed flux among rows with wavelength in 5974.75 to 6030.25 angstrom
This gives 19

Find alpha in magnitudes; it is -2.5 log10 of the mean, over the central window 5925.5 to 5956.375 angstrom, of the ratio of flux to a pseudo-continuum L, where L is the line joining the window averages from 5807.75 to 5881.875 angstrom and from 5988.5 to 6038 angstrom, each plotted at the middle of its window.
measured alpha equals 0.03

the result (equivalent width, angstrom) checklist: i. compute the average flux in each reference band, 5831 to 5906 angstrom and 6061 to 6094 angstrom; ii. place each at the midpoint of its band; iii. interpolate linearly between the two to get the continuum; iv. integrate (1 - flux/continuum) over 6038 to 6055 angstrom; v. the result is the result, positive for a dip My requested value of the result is 0.2 angstrom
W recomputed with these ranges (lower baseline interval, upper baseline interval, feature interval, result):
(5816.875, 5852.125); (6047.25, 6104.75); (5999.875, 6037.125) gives 1.55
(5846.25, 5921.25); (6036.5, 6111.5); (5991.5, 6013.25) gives 0.37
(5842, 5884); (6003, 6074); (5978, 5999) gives 0.49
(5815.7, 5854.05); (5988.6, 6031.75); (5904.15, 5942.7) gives 0.83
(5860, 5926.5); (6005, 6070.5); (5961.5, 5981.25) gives 0.26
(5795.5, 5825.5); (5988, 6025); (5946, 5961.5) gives 0.33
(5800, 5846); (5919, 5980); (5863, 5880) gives 0.36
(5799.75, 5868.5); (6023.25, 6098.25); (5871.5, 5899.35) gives 2.68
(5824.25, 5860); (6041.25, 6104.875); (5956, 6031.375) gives 3.40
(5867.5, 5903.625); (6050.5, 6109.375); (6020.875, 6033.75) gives 0.03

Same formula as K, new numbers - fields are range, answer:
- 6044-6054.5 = 20.36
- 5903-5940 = 18.64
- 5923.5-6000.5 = 18.91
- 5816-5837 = 20.4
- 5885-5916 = 17.43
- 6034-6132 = 18.94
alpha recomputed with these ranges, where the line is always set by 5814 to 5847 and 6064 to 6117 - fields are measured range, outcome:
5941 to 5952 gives 0.06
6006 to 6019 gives 0.05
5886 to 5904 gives 0.17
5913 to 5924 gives 0.02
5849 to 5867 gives 0.05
